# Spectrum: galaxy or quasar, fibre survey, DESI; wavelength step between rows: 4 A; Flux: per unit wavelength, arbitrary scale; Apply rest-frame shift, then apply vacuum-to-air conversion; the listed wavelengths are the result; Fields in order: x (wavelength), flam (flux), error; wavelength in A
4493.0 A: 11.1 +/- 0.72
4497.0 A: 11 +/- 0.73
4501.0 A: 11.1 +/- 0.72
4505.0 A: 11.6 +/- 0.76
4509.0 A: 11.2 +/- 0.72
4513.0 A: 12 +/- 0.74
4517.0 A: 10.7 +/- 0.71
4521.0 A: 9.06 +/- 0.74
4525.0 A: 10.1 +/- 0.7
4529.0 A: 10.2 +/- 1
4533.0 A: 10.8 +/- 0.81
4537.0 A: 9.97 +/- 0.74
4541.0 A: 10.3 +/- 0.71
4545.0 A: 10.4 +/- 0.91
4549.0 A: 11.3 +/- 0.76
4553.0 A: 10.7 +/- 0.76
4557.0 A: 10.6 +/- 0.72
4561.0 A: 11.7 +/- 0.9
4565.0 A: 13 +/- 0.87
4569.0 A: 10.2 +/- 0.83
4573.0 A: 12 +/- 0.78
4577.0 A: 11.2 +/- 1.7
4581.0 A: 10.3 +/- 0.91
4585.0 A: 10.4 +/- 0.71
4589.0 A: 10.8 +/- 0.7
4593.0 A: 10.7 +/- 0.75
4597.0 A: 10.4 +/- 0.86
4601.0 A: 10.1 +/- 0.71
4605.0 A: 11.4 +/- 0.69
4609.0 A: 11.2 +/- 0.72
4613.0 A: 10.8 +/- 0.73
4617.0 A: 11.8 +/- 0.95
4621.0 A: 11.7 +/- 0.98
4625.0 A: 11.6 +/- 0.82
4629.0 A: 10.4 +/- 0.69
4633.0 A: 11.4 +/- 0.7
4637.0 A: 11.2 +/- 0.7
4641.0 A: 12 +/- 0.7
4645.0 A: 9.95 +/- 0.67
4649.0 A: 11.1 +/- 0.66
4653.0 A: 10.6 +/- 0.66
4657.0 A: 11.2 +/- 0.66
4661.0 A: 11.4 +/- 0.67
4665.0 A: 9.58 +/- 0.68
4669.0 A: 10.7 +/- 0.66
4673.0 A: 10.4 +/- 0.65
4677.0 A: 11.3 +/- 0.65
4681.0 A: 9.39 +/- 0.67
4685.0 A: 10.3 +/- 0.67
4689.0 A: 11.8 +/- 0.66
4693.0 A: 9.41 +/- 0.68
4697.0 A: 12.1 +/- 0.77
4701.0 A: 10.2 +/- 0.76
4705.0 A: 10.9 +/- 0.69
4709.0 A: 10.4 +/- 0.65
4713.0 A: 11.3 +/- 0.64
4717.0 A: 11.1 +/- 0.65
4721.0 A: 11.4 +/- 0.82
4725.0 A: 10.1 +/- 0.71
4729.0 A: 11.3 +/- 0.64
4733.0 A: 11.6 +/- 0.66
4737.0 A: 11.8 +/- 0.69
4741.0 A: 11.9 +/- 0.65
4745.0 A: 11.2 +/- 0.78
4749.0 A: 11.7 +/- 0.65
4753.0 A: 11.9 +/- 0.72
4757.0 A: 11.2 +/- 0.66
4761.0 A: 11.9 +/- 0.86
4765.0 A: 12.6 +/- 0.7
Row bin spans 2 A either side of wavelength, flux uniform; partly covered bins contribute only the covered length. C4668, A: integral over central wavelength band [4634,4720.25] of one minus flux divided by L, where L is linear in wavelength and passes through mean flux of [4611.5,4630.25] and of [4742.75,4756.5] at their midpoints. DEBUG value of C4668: 4.7 A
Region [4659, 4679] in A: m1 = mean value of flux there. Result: 10.7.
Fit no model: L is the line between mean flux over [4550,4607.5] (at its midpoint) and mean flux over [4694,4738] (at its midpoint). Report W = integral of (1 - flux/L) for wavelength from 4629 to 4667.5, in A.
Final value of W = 0.4 A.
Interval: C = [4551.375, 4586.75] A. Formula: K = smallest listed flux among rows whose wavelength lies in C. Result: 10.2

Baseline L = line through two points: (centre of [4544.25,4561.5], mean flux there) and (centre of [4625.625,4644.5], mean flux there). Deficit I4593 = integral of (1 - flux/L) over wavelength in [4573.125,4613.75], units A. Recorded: 0.9 A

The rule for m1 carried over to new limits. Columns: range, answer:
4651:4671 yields 10.7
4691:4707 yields 10.7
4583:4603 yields 10.5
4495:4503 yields 11.1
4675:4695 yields 10.4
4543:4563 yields 10.9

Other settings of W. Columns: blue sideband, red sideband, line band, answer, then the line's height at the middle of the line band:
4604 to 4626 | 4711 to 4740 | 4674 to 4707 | 1.9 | 11.3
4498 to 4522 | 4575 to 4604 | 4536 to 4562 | 0.3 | 10.8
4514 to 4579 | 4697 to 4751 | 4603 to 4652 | -1.1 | 11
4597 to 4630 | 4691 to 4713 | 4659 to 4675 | 0.5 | 10.8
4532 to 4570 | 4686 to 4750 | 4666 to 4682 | 0.9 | 11.1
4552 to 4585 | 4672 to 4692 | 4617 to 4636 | -0.8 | 10.9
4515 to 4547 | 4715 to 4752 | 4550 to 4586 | -2.6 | 10.4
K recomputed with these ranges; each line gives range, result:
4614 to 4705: 9.39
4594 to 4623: 10.1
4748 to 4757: 11.2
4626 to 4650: 9.95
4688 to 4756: 9.41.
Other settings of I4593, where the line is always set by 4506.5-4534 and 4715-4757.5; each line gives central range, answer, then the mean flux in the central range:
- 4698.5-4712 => 0.8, 10.6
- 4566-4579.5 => -0.6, 11.2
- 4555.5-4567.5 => -1.1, 11.8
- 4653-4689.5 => 1.7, 10.6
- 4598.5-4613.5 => 0.1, 10.9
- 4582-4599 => 0.5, 10.6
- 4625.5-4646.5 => -0.1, 11.1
